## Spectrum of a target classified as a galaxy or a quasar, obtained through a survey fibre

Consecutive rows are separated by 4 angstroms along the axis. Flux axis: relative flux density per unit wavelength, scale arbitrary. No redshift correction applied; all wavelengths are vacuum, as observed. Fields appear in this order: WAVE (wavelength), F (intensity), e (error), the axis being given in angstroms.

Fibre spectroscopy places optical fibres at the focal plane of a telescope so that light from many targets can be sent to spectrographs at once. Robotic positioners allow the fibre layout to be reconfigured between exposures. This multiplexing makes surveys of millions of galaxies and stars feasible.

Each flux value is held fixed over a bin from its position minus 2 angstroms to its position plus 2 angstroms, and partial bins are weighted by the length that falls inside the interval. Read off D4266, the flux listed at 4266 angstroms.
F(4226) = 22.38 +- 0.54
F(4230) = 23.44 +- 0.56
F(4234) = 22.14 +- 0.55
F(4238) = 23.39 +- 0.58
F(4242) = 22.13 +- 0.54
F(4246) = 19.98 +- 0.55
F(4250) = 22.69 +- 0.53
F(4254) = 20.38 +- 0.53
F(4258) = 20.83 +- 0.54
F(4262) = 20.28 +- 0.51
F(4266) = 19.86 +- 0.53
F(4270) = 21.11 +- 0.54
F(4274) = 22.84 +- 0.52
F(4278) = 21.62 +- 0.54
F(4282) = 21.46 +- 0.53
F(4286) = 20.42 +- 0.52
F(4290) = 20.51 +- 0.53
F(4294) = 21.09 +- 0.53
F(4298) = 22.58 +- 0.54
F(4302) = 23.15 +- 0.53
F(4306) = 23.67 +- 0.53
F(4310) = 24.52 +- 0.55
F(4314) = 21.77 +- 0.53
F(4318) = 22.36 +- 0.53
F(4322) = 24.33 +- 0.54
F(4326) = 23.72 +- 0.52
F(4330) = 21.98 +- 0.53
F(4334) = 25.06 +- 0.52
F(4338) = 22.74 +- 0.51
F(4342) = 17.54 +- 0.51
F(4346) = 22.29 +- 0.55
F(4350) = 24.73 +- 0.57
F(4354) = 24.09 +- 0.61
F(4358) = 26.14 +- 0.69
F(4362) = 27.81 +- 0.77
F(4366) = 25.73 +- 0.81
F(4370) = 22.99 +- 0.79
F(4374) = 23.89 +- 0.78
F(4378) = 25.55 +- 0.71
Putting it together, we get 19.86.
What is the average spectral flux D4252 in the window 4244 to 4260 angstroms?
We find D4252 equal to 21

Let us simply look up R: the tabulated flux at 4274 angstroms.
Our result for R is 22.84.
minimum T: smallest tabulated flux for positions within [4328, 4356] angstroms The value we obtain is 17.54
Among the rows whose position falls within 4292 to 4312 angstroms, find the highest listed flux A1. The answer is 24.52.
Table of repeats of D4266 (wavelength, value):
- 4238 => 23.39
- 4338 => 22.74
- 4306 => 23.67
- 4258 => 20.83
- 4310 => 24.52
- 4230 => 23.44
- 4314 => 21.77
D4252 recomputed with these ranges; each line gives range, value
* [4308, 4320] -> 22.9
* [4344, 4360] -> 24.3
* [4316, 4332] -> 23.1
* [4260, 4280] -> 21.1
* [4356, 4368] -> 26.6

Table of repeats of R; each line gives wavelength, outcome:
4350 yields 24.73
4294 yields 21.09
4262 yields 20.28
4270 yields 21.11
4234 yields 22.14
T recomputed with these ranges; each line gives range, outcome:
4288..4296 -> 20.51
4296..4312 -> 22.58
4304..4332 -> 21.77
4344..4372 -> 22.29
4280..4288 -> 20.42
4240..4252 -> 19.98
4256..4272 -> 19.86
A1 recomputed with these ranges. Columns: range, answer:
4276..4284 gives 21.62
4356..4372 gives 27.81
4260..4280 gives 22.84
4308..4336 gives 25.06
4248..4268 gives 22.69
